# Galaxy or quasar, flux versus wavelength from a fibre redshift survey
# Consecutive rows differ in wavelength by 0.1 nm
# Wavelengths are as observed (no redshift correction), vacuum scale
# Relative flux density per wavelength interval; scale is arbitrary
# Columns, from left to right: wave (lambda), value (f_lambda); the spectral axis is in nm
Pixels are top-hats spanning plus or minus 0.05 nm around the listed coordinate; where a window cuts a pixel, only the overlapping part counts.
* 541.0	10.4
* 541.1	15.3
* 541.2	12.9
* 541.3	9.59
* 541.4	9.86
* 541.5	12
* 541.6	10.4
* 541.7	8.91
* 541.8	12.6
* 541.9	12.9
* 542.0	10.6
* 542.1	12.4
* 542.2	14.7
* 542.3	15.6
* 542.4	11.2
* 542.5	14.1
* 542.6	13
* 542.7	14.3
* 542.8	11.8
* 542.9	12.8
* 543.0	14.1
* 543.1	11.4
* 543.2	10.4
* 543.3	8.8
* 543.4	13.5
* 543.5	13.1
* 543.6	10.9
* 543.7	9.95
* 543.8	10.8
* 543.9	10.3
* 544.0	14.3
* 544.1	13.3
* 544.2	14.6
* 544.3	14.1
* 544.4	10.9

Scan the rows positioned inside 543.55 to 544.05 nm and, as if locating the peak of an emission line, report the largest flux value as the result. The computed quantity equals 14.3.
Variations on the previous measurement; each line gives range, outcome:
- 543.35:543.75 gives 13.5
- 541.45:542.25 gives 14.7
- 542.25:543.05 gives 15.6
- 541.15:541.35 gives 12.9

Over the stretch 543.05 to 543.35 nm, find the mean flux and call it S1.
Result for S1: 10.2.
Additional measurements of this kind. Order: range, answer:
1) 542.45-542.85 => 13.3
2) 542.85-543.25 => 12.2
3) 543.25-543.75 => 11.3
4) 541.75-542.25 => 12.6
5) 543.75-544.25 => 12.7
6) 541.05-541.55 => 11.9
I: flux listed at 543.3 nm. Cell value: 8.8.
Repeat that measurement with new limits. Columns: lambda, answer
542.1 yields 12.4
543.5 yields 13.1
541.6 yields 10.4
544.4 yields 10.9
